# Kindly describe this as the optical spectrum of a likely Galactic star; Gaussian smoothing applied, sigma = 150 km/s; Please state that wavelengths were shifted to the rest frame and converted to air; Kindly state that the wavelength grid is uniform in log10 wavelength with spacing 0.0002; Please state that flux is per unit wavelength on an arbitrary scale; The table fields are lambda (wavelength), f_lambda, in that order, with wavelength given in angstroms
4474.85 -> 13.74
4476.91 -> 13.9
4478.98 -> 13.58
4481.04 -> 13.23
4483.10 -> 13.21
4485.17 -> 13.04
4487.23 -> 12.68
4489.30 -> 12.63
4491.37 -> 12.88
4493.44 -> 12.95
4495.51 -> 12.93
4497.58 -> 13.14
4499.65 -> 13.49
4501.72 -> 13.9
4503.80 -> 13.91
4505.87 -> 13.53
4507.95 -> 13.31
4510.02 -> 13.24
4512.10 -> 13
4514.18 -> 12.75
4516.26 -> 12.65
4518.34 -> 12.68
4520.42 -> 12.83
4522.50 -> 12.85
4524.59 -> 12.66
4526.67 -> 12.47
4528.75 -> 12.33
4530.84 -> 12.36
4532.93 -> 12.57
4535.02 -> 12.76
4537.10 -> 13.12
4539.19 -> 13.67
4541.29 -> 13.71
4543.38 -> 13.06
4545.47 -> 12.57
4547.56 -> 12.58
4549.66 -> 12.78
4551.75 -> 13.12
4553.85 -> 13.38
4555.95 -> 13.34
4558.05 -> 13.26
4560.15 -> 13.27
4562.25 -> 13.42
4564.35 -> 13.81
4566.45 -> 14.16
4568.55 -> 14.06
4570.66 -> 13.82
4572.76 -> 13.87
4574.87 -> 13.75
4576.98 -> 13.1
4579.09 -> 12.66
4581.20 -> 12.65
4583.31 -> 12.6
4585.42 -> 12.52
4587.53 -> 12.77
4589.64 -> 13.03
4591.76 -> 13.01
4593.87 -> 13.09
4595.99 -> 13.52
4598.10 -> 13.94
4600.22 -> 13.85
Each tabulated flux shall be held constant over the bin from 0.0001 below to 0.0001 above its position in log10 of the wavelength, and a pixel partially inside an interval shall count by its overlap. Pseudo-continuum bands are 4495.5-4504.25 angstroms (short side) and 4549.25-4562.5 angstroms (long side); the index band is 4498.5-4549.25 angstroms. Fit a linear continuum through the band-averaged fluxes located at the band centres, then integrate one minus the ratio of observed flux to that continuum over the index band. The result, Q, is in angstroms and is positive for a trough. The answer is 1.5 angstroms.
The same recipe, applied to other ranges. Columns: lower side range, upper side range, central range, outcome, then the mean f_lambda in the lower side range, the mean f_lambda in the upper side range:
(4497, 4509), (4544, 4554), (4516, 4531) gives 0.7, 13.6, 12.9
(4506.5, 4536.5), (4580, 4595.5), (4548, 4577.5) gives -1.6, 12.8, 12.8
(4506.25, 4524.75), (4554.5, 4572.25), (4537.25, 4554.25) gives 0.4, 12.9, 13.6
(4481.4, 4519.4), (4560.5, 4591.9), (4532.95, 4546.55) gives 0.1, 13.1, 13.3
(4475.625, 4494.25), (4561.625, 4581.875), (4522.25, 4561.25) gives 1.3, 13.1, 13.5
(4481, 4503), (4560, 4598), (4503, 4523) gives 0.1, 13.1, 13.3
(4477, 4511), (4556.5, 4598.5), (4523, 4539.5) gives 0.7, 13.2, 13.3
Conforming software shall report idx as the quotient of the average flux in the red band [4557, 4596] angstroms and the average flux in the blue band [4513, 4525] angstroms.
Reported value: 1.04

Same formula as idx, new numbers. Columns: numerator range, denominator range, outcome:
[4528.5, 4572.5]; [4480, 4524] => 1.01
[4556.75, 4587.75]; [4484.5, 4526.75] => 1.02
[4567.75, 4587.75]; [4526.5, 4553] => 1.02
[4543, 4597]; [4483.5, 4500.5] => 1.02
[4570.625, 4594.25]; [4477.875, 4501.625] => 1.00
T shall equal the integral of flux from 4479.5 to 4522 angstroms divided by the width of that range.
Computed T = 13.1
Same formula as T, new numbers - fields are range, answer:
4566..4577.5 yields 13.8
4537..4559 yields 13.1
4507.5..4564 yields 13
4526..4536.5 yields 12.5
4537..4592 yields 13.2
